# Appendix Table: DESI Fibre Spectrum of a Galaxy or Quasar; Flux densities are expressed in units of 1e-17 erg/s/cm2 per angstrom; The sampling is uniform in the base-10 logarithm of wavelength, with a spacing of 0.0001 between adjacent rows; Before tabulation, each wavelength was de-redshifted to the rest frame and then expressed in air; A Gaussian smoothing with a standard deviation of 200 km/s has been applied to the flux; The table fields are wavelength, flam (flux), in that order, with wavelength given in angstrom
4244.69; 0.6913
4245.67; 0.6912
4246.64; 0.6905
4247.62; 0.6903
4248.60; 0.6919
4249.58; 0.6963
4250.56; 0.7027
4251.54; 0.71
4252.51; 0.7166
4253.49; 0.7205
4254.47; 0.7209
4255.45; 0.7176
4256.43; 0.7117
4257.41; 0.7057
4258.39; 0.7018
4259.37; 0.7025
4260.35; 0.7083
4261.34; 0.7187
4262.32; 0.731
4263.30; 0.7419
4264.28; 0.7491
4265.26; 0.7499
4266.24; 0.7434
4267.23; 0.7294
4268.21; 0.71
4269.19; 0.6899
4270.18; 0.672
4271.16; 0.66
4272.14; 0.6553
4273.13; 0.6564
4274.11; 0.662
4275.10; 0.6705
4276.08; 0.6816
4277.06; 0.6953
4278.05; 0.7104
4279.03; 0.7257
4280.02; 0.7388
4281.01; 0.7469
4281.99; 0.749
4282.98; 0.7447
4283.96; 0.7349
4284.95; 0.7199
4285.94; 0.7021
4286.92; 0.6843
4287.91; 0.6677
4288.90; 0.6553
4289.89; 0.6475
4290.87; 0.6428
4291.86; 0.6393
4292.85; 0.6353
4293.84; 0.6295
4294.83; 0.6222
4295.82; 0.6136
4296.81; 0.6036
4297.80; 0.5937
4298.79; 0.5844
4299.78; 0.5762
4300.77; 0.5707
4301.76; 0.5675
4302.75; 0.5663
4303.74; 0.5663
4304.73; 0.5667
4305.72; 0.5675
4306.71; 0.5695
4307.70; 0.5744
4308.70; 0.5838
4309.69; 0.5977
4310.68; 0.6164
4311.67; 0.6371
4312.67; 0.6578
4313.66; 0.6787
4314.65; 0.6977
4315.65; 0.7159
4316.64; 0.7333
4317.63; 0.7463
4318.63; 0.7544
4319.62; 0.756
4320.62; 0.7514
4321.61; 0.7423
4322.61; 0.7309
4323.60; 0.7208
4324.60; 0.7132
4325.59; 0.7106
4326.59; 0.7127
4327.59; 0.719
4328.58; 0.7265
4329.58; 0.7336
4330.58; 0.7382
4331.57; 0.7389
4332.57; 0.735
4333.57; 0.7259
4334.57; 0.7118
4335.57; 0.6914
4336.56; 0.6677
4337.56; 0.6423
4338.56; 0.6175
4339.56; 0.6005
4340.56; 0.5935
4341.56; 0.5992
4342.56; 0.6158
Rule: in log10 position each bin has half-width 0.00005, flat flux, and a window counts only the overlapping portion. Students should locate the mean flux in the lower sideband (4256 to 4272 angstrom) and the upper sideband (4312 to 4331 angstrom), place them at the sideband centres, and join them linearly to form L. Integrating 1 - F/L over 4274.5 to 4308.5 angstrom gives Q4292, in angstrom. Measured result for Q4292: 3.4 angstrom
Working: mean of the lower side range 0.713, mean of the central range 0.645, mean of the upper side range 0.722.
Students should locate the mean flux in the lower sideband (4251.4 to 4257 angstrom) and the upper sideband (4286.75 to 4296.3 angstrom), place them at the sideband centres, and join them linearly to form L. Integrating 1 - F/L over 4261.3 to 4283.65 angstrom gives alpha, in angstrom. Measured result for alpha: -1.0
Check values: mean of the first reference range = 0.717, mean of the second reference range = 0.642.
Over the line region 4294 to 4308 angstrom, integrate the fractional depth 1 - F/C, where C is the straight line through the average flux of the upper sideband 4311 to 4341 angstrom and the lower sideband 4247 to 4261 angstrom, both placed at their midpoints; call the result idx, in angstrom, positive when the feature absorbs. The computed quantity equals 2.4 angstrom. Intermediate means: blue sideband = 0.707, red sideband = 0.703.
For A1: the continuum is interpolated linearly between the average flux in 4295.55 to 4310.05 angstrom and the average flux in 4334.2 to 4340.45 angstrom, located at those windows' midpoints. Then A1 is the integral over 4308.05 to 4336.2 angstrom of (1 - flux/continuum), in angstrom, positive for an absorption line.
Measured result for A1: -3.9 angstrom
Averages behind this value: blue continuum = 0.579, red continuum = 0.65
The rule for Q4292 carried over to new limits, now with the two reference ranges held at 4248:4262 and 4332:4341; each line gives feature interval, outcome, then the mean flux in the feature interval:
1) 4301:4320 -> 1.15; 0.638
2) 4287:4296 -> 0.62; 0.642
